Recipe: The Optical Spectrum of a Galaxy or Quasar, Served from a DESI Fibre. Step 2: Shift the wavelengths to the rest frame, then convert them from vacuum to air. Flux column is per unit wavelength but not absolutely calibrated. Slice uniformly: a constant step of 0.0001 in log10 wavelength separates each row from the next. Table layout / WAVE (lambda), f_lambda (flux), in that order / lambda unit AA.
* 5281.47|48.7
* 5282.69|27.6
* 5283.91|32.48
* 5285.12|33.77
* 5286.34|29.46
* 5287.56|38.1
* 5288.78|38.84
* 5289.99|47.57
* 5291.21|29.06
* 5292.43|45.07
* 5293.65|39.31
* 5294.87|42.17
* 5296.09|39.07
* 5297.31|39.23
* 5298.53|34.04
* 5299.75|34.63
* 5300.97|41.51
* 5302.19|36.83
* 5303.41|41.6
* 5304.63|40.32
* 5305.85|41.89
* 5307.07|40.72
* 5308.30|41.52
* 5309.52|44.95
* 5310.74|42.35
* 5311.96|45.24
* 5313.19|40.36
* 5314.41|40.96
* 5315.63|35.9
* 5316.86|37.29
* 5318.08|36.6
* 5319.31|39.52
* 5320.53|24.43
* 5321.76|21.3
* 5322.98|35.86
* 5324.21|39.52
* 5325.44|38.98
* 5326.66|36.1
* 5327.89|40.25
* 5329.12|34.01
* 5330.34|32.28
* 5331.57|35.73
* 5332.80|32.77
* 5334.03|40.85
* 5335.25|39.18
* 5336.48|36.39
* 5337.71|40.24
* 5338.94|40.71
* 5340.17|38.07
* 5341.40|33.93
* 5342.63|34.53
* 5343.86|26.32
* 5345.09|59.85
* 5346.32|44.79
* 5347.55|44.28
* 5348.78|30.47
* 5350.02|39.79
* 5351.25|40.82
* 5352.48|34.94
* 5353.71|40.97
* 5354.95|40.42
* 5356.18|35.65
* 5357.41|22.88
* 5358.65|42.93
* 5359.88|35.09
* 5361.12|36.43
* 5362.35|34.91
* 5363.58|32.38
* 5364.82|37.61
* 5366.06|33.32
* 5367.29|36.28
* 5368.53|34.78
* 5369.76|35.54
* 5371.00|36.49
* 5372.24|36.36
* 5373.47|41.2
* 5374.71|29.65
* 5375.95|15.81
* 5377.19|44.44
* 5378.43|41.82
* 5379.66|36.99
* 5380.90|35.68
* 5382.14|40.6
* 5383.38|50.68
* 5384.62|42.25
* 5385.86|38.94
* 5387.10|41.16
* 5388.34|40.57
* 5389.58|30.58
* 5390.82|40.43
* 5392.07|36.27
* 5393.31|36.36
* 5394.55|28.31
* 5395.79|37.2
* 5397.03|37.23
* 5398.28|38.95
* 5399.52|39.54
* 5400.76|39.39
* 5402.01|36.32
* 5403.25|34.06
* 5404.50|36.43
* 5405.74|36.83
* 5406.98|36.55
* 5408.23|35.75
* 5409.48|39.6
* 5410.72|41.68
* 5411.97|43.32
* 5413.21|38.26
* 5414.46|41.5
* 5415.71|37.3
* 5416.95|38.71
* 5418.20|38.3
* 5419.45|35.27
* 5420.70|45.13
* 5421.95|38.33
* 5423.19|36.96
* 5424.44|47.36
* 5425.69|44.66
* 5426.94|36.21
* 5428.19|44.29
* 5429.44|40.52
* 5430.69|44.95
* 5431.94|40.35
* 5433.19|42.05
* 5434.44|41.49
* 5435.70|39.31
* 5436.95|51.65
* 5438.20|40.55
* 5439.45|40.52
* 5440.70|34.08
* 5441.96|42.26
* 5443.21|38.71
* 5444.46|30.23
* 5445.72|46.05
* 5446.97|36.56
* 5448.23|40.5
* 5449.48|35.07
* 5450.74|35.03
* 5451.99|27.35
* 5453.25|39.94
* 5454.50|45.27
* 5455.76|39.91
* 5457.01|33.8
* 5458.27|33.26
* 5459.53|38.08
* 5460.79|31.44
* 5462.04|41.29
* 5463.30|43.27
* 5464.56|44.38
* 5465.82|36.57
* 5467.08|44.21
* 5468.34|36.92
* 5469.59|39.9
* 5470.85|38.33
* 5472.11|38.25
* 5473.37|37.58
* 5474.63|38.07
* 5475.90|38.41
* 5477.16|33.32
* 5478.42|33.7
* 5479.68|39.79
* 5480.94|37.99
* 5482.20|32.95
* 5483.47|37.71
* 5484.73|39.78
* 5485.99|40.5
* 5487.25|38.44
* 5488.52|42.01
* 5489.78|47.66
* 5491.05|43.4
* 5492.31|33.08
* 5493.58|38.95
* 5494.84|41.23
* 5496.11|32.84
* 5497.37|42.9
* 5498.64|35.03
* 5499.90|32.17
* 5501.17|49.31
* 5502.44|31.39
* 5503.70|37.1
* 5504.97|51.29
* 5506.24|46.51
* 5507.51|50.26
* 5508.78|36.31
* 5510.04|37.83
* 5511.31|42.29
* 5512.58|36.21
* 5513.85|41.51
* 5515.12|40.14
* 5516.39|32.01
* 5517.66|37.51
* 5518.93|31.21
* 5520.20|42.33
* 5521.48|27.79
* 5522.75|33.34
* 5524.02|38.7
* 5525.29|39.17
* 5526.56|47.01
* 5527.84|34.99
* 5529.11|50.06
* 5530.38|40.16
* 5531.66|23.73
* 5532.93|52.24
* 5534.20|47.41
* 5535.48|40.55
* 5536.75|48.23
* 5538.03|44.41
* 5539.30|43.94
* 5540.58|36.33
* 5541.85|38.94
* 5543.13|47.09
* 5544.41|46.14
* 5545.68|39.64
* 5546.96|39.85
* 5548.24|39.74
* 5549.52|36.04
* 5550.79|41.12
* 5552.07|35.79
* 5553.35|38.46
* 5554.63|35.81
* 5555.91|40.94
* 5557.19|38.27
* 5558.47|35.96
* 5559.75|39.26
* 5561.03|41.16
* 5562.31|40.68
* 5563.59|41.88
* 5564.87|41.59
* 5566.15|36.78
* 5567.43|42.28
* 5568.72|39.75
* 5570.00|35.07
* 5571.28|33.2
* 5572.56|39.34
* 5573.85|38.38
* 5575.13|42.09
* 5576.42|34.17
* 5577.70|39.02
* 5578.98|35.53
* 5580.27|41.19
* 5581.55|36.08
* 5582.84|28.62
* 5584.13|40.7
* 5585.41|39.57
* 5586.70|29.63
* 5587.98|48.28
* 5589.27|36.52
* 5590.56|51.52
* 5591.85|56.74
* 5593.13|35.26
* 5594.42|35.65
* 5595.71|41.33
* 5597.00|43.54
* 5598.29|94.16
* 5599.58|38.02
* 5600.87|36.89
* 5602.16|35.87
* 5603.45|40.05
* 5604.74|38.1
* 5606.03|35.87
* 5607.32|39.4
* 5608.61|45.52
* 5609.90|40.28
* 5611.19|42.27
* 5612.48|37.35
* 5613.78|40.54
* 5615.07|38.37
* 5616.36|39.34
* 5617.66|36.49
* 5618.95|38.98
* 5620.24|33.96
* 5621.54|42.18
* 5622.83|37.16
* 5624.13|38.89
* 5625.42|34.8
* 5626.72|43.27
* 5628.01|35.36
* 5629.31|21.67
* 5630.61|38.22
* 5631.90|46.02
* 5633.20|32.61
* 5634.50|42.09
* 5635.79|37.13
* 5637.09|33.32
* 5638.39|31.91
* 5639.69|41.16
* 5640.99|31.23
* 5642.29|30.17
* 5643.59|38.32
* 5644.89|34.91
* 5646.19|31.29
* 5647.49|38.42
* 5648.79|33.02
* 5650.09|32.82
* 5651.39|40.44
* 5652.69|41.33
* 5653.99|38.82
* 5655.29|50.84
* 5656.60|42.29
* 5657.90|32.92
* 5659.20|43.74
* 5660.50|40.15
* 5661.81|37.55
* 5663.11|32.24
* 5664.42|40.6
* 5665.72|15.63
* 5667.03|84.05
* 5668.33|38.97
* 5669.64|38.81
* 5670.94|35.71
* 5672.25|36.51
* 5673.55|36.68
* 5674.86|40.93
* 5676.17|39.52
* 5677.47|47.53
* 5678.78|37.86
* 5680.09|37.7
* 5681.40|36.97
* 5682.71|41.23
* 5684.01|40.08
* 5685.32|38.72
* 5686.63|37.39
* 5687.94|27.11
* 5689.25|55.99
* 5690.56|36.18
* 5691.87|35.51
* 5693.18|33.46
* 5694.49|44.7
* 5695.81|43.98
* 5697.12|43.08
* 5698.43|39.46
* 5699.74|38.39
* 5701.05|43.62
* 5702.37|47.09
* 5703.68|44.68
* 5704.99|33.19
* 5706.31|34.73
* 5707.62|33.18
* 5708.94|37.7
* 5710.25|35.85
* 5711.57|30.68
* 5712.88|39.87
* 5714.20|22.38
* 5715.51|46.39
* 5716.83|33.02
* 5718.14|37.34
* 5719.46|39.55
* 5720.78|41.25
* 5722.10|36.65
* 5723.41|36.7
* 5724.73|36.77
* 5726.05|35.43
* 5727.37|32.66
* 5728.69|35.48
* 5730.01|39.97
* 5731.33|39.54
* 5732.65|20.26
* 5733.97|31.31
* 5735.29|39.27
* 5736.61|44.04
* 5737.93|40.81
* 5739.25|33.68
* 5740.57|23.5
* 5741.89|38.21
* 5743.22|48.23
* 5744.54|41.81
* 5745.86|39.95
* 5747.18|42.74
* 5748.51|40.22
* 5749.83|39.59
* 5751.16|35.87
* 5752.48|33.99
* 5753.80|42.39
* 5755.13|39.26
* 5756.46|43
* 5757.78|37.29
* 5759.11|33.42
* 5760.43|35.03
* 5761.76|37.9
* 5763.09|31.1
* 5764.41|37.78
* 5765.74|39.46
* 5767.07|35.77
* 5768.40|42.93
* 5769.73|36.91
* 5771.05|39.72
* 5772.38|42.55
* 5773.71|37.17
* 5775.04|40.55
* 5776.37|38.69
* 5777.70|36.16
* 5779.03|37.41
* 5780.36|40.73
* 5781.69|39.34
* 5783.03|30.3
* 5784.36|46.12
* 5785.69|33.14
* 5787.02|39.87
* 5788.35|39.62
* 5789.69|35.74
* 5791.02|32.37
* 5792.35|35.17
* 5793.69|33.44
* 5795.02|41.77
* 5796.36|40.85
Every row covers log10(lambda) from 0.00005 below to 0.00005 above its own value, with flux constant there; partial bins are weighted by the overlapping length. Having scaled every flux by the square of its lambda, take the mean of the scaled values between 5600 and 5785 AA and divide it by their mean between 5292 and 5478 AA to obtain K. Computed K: 1.11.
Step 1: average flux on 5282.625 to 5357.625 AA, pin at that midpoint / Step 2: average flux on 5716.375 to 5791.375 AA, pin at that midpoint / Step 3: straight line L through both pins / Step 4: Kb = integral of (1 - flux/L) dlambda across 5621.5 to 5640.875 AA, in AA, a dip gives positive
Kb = 0.5 AA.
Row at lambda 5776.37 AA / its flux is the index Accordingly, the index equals 38.69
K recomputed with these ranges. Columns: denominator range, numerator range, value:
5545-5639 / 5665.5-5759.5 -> 1.02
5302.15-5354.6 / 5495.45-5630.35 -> 1.13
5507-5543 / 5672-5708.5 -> 1.05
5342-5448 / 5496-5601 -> 1.11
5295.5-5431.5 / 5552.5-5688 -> 1.13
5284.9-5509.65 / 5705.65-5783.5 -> 1.10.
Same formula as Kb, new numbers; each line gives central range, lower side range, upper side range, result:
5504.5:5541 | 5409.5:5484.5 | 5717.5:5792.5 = -1.6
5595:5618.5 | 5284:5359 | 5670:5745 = -2.8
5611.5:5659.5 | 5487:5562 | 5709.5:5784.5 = 1.6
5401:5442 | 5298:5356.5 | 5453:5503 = -1.7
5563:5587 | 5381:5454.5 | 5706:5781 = 0.3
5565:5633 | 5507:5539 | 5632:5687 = -1.2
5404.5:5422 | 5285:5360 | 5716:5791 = -0.5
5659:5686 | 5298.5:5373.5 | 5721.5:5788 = -1.7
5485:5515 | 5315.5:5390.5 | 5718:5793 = -2.6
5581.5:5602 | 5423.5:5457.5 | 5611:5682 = -2.5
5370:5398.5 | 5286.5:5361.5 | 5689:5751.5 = 0.6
